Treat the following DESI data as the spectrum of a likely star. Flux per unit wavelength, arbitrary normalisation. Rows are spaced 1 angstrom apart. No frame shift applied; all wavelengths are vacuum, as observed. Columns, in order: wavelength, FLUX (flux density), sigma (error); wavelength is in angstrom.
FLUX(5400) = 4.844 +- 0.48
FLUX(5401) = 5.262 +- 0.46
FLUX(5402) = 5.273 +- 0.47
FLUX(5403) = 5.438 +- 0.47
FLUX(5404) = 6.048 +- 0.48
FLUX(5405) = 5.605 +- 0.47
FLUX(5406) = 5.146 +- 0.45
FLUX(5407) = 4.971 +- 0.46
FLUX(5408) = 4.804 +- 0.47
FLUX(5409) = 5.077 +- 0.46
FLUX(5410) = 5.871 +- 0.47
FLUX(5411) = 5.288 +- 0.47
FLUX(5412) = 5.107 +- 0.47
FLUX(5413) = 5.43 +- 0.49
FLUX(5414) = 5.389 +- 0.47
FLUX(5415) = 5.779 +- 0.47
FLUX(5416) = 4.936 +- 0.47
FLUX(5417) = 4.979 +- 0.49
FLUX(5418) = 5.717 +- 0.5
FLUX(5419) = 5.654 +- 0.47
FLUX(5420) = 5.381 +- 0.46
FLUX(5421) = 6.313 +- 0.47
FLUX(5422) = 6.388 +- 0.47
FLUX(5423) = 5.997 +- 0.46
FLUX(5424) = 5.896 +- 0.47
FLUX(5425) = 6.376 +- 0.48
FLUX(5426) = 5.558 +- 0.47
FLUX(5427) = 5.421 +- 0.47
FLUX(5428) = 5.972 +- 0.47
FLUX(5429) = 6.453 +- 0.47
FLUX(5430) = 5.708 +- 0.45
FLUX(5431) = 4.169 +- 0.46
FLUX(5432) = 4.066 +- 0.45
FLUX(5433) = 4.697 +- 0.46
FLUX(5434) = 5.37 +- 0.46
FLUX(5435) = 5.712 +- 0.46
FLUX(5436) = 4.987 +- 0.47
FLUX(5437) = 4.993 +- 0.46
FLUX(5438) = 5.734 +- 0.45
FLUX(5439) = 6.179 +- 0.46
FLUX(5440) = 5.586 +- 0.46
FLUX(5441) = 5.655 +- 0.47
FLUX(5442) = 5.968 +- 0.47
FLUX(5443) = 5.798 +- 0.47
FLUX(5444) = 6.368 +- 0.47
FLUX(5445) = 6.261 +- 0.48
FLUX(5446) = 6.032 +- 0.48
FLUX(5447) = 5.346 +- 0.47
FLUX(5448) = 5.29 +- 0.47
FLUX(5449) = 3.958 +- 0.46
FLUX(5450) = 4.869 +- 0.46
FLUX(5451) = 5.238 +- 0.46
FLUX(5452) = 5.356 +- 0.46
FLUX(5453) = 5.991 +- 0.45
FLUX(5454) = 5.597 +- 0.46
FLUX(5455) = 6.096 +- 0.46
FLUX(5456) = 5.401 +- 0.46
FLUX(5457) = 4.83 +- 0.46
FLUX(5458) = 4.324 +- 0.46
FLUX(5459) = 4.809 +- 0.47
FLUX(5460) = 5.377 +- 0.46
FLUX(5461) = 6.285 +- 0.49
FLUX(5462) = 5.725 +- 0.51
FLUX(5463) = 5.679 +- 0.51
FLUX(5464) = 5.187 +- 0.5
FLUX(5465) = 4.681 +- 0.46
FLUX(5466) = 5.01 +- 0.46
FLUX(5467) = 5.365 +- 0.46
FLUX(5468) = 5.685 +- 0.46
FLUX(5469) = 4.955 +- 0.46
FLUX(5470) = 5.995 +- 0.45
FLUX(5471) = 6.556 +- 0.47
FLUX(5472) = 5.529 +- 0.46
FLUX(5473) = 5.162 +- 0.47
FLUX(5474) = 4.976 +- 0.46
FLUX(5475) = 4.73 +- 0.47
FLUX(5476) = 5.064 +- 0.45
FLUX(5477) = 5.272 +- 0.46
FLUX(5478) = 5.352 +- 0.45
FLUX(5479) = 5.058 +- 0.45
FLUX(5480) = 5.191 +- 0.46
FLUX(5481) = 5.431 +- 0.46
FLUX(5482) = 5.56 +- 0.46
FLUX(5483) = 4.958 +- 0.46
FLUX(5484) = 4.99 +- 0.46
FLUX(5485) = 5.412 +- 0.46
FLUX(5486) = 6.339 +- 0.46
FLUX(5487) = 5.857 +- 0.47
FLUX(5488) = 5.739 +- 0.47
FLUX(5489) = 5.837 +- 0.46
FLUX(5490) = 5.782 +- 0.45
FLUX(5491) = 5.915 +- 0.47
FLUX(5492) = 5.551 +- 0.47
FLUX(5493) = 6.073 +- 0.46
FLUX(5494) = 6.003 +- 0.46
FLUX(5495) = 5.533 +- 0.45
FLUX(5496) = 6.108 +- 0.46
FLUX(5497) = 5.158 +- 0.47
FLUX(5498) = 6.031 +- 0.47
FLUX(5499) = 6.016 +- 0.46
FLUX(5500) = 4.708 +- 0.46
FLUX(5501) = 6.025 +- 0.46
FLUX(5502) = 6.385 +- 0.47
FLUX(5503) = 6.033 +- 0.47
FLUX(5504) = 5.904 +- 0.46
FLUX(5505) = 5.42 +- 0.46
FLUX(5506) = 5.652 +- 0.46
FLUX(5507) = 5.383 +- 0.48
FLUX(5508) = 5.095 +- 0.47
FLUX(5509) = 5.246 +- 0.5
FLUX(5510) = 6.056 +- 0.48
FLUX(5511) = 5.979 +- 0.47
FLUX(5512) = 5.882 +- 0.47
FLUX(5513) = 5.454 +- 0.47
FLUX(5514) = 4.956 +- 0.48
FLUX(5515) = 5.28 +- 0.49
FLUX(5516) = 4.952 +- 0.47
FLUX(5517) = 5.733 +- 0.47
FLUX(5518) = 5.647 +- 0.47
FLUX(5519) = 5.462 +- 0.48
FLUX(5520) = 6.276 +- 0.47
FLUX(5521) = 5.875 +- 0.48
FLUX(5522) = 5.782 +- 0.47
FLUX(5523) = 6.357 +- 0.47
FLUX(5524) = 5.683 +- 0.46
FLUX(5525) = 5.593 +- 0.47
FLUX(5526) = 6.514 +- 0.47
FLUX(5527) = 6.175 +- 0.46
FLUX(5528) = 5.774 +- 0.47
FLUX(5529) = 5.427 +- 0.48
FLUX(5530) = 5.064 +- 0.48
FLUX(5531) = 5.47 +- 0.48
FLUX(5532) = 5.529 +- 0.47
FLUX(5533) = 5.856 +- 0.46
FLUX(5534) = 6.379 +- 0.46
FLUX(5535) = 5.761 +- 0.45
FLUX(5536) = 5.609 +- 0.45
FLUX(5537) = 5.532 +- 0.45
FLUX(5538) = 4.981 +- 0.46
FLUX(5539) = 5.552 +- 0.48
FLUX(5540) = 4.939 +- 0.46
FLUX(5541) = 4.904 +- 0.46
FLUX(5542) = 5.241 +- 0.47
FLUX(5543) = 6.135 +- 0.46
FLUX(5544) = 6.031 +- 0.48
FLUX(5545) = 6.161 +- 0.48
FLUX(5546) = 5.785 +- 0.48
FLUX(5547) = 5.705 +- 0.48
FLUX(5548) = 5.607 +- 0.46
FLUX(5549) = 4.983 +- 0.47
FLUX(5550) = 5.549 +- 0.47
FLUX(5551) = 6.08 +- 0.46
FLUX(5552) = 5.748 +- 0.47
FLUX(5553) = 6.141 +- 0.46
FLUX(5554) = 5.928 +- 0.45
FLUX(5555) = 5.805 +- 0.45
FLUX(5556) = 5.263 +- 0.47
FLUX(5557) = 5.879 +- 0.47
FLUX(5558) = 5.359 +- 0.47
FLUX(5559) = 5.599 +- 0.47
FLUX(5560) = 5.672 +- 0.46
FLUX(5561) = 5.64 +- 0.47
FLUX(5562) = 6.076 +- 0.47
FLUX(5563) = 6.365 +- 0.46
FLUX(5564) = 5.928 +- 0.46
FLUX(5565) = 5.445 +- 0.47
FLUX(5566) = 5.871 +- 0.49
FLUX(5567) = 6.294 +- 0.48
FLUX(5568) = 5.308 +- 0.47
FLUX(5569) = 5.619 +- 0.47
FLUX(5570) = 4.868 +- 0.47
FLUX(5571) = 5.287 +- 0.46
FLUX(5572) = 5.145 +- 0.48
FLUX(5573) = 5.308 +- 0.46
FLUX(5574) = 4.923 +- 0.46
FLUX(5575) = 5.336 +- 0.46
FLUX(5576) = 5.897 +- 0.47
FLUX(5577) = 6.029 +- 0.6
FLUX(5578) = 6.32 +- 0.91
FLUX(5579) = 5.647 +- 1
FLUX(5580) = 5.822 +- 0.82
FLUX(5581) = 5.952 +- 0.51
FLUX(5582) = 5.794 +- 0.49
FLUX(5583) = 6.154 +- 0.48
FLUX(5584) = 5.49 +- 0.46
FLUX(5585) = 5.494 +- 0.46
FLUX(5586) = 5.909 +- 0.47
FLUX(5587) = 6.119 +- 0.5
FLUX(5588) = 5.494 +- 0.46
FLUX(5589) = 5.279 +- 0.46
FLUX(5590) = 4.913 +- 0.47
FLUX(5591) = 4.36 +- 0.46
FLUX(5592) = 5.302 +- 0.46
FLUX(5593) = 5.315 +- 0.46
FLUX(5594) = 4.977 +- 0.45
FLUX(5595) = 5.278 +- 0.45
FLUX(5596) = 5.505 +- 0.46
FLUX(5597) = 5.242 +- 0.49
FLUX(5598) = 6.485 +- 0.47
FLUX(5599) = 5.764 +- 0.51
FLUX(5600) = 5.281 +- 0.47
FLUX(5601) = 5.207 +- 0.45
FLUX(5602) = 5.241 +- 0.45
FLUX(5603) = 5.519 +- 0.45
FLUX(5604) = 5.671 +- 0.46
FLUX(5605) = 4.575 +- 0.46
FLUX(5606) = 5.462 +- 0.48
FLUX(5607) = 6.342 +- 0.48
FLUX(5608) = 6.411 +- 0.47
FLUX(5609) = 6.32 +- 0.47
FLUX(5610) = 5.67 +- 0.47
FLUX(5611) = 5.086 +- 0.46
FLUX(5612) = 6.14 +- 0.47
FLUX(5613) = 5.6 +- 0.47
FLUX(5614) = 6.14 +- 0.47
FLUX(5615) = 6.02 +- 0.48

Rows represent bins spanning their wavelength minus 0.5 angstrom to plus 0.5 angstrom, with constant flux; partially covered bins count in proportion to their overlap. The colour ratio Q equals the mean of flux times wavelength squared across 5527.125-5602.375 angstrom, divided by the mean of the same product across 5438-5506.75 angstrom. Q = 1.04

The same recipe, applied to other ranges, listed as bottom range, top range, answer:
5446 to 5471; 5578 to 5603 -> 1.08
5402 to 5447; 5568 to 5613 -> 1.06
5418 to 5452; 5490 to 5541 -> 1.05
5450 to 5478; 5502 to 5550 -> 1.08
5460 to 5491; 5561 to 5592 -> 1.07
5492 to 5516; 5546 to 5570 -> 1.03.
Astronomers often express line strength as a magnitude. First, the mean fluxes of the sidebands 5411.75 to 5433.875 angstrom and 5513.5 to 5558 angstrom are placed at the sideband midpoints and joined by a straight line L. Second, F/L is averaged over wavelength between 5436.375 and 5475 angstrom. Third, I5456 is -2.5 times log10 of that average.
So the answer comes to 0.020 mag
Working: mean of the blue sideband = 5.52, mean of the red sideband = 5.66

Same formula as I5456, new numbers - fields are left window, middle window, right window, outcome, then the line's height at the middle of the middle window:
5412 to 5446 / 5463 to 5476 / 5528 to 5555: 0.057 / 5.61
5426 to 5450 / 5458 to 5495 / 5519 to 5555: 0.019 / 5.56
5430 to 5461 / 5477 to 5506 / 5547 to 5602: -0.041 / 5.44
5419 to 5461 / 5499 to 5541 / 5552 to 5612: -0.014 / 5.56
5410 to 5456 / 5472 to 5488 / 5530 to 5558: 0.053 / 5.58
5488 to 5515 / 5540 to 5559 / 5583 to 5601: -0.020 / 5.56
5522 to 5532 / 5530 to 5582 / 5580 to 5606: -0.003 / 5.63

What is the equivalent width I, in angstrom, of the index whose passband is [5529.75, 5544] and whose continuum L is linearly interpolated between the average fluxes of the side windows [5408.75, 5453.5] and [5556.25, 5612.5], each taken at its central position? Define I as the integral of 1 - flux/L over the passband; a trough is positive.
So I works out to 0.1 angstrom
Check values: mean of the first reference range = 5.52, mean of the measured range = 5.52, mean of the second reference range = 5.59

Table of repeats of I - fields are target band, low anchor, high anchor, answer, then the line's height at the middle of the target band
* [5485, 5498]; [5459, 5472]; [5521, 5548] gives -0.6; 5.58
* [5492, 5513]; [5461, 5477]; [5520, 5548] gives -0.7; 5.55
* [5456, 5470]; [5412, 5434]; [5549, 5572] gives 0.8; 5.57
